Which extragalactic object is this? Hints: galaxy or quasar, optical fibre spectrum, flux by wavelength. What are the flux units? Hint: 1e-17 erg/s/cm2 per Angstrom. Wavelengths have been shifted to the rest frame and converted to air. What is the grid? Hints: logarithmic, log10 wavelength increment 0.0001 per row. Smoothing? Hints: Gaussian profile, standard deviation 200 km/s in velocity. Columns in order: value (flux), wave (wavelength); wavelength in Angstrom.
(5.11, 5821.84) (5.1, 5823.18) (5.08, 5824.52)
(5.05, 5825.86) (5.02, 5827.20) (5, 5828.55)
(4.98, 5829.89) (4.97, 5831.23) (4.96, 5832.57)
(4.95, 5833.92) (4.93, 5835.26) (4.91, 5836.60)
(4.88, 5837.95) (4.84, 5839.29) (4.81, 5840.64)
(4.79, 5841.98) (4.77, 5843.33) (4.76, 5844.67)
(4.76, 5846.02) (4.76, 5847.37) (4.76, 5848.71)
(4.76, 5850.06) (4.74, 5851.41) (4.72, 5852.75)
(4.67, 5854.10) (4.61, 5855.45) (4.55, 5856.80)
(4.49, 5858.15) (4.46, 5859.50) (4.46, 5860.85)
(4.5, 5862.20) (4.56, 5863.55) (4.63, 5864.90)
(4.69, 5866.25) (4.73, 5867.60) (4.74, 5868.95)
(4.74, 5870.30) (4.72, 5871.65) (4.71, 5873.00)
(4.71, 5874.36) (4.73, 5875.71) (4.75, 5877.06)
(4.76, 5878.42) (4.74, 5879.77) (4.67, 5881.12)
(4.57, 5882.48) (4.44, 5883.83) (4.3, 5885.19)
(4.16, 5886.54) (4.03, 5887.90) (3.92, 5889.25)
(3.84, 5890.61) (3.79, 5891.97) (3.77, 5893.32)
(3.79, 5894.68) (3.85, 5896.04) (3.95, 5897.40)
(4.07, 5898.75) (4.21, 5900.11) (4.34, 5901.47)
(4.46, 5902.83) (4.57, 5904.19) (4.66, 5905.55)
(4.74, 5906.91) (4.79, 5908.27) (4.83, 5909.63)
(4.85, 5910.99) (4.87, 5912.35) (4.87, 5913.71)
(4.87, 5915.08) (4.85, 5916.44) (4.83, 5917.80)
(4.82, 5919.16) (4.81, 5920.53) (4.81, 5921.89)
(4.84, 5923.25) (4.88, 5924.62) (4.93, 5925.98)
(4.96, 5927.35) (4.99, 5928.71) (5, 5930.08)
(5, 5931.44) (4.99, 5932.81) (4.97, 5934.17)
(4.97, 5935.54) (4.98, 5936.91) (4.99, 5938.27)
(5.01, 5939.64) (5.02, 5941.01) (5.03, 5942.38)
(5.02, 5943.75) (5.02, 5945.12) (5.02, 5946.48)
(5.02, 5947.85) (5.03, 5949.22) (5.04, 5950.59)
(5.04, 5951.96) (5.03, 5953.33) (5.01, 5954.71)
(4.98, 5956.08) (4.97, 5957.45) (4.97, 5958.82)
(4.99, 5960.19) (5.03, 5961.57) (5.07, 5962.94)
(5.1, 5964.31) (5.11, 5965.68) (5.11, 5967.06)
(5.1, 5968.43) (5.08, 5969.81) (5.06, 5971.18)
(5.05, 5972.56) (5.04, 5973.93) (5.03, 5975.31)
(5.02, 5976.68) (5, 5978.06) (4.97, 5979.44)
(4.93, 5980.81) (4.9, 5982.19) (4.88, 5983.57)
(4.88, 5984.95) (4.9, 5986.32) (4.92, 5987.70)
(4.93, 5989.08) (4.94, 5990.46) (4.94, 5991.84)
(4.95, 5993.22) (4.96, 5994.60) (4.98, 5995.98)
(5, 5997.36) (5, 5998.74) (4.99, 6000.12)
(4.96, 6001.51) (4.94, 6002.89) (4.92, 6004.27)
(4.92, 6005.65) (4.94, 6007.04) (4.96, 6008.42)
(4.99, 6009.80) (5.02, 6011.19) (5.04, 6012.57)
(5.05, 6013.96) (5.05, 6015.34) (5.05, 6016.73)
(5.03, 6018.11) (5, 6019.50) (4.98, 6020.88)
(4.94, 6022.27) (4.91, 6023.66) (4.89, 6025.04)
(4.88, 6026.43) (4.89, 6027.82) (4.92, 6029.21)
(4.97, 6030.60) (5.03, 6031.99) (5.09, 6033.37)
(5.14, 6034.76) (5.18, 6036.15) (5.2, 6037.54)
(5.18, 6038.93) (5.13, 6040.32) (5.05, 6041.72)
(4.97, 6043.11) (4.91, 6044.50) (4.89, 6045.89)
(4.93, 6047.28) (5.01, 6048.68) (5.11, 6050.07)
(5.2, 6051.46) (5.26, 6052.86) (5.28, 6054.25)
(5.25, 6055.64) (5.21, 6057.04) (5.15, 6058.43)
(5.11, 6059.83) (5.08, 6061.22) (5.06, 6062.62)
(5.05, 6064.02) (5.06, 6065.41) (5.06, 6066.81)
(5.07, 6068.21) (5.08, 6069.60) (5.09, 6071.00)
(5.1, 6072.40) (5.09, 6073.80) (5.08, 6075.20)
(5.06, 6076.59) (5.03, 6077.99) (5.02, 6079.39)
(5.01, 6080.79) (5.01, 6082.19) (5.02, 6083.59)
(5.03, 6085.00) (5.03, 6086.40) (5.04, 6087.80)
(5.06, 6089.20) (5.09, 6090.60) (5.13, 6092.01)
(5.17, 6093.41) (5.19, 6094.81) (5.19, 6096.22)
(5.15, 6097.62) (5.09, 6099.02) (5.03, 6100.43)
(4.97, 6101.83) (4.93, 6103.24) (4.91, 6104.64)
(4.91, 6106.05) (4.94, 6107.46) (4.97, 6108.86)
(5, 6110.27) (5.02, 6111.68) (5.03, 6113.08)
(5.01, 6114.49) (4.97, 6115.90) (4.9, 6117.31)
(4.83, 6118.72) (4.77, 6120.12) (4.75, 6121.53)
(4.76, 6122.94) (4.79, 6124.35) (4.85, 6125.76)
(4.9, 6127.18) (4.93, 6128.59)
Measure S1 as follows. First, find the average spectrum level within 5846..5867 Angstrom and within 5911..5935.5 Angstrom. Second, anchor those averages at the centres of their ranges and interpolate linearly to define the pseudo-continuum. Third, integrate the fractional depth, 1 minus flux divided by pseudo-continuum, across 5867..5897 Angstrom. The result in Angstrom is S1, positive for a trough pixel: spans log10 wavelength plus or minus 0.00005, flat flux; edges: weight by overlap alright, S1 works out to 2.2 Angstrom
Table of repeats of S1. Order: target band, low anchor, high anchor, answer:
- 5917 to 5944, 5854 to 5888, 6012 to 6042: -1.1 Angstrom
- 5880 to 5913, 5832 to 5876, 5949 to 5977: 3.6 Angstrom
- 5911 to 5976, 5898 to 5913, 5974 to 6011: -3.3 Angstrom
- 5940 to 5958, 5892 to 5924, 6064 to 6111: -1.4 Angstrom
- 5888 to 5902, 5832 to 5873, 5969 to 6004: 2.5 Angstrom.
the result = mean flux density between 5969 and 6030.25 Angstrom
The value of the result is 4.97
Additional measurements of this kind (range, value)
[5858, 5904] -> 4.39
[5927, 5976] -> 5.02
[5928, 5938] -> 4.99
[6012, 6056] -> 5.04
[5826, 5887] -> 4.72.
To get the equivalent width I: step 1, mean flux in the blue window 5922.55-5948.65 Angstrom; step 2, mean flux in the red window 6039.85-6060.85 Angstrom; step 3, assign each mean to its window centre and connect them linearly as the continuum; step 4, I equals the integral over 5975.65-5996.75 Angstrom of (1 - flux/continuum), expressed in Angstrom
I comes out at 0.4 Angstrom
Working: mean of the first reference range 4.98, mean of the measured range 4.94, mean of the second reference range 5.1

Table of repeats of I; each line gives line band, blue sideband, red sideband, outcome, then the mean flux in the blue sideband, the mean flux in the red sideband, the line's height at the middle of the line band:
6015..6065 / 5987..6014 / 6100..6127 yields -1.1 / 4.96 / 4.91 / 4.95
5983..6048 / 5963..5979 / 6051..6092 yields 1.2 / 5.06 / 5.09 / 5.08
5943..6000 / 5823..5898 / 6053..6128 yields -2.2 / 4.61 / 5.03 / 4.81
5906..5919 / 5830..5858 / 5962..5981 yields 0.3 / 4.79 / 5.05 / 4.93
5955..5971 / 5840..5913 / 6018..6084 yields -0.9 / 4.52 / 5.06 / 4.79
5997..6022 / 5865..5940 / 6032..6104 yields -0.4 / 4.62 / 5.08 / 4.92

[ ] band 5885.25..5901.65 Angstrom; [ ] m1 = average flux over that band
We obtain 3.98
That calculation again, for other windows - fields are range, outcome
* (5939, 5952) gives 5.02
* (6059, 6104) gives 5.07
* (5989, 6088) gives 5.03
